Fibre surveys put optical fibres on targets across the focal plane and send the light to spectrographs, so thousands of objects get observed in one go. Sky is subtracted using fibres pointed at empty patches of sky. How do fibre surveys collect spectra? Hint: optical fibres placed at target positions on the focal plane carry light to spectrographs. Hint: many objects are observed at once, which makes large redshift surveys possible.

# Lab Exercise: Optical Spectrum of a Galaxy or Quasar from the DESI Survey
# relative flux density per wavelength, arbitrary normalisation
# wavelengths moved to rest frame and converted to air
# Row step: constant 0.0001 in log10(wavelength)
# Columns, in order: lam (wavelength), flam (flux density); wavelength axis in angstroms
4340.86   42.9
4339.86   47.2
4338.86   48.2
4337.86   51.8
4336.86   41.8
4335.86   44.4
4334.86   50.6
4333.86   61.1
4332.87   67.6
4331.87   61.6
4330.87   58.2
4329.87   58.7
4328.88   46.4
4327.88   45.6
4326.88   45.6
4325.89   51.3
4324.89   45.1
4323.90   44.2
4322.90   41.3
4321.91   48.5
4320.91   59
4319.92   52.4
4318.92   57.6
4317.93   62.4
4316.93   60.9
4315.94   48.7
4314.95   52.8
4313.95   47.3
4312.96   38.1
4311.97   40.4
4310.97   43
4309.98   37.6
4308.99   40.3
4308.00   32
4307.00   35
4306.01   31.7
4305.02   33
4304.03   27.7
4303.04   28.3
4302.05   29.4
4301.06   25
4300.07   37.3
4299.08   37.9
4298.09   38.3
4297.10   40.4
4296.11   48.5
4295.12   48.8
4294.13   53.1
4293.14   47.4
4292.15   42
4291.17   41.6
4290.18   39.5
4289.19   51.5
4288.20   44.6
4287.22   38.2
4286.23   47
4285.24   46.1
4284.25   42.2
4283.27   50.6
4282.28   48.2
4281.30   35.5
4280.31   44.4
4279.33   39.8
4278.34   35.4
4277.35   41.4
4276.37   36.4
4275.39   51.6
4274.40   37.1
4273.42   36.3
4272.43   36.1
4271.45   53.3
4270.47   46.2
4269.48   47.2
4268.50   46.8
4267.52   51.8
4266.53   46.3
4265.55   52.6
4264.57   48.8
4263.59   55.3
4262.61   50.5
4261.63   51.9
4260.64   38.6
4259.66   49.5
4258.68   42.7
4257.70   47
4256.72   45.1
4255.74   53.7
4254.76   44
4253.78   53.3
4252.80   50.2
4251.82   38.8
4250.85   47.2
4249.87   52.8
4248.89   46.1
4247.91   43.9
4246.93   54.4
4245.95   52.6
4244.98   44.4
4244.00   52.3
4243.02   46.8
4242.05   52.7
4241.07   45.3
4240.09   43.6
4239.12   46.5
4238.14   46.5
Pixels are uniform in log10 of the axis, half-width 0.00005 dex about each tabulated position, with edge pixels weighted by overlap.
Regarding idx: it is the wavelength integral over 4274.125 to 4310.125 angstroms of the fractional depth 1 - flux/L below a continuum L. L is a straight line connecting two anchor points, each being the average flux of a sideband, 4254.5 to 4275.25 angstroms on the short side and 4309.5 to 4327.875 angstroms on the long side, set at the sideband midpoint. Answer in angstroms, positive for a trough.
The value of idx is 5.7 angstroms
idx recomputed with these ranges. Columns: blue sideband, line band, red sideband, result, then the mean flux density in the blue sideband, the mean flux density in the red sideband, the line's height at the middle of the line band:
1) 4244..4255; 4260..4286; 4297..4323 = 0.4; 48.3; 41.8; 45.7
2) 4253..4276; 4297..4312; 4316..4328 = 4.6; 47.2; 51.2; 50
